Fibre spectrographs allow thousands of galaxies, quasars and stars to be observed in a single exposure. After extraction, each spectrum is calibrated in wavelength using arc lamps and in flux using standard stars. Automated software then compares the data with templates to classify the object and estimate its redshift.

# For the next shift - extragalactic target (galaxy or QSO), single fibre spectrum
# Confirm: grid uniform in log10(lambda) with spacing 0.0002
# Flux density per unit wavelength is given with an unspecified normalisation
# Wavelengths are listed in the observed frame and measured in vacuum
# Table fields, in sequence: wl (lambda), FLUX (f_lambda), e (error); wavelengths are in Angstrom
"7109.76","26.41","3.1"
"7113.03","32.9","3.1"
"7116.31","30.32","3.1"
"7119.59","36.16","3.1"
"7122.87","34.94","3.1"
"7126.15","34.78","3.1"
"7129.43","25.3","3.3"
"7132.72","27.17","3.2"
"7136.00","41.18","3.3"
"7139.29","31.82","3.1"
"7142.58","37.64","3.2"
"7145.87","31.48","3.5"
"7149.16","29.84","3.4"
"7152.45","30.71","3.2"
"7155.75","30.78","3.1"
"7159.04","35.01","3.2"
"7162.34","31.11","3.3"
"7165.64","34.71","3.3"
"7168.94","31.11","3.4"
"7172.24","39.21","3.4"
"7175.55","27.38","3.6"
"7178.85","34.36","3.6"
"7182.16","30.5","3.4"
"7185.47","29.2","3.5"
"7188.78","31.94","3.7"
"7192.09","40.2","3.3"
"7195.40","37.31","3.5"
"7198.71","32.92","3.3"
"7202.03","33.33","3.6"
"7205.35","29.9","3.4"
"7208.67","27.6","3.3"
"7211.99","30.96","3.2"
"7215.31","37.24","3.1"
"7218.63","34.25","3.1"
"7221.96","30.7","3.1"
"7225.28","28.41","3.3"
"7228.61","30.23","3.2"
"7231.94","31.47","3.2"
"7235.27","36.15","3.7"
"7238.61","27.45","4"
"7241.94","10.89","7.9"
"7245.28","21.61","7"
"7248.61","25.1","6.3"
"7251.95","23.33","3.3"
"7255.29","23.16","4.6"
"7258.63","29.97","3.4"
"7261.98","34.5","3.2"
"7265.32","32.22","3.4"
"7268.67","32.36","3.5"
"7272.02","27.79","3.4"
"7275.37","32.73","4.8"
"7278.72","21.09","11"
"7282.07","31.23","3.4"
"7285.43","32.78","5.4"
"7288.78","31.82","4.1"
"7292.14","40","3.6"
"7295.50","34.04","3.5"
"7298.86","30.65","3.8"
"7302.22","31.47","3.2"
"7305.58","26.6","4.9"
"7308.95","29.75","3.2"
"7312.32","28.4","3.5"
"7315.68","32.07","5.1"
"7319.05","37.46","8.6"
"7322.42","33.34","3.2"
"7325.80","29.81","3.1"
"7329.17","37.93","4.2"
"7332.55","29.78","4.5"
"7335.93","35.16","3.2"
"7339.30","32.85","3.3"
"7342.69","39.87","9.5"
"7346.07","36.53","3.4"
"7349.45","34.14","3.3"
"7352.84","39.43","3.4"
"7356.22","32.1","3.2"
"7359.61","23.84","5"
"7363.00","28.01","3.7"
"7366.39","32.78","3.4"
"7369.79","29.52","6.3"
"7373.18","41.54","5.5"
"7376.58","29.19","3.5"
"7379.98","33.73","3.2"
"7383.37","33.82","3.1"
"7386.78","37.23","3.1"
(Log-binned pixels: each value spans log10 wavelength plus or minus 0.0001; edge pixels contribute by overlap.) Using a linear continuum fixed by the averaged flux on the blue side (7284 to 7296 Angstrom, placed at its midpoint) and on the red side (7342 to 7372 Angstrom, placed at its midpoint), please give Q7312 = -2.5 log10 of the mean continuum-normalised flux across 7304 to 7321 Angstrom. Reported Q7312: 0.11 mag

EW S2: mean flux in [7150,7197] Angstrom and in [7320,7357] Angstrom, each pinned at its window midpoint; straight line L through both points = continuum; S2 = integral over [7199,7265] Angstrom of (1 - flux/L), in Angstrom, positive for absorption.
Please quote 9.3 Angstrom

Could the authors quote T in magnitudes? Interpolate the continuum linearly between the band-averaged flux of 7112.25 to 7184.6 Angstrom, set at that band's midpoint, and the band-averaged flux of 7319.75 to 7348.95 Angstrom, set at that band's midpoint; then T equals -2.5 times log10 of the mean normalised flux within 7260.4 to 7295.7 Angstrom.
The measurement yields 0.07 mag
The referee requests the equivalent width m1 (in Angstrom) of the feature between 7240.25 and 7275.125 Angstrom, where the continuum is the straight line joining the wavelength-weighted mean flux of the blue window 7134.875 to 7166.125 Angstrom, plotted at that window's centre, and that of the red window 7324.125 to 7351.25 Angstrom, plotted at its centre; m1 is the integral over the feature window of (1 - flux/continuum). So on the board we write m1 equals 7.8 Angstrom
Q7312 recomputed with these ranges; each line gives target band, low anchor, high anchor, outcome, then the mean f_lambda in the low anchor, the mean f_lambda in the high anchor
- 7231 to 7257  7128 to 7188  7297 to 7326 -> 0.27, 32.2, 31.1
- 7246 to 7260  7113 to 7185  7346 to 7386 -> 0.29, 32.6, 32.8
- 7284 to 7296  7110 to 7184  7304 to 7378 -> -0.07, 32.5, 32.8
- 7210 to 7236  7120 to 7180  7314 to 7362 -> 0.03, 32.8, 33.8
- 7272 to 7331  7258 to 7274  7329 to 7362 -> 0.03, 31.5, 33.9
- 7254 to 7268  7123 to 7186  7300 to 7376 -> 0.08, 32.4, 32.8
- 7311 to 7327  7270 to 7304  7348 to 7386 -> -0.02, 31.4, 32.7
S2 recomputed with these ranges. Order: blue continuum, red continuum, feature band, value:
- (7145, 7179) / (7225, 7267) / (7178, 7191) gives -0.3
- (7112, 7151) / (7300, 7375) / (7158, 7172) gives -0.3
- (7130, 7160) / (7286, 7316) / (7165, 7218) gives -1.2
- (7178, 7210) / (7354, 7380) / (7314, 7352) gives -3.5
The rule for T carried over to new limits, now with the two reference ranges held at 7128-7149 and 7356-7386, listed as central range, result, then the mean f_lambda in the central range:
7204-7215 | 0.06 mag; 30.4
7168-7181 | -0.03 mag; 33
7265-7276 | 0.03 mag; 31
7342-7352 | -0.16 mag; 36.8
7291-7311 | 0.00 mag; 31.8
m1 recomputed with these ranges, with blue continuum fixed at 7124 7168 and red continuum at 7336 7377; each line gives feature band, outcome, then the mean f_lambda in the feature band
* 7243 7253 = 3.15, 22.6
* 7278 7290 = 1.22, 29.8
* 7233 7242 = 1.41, 27.8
